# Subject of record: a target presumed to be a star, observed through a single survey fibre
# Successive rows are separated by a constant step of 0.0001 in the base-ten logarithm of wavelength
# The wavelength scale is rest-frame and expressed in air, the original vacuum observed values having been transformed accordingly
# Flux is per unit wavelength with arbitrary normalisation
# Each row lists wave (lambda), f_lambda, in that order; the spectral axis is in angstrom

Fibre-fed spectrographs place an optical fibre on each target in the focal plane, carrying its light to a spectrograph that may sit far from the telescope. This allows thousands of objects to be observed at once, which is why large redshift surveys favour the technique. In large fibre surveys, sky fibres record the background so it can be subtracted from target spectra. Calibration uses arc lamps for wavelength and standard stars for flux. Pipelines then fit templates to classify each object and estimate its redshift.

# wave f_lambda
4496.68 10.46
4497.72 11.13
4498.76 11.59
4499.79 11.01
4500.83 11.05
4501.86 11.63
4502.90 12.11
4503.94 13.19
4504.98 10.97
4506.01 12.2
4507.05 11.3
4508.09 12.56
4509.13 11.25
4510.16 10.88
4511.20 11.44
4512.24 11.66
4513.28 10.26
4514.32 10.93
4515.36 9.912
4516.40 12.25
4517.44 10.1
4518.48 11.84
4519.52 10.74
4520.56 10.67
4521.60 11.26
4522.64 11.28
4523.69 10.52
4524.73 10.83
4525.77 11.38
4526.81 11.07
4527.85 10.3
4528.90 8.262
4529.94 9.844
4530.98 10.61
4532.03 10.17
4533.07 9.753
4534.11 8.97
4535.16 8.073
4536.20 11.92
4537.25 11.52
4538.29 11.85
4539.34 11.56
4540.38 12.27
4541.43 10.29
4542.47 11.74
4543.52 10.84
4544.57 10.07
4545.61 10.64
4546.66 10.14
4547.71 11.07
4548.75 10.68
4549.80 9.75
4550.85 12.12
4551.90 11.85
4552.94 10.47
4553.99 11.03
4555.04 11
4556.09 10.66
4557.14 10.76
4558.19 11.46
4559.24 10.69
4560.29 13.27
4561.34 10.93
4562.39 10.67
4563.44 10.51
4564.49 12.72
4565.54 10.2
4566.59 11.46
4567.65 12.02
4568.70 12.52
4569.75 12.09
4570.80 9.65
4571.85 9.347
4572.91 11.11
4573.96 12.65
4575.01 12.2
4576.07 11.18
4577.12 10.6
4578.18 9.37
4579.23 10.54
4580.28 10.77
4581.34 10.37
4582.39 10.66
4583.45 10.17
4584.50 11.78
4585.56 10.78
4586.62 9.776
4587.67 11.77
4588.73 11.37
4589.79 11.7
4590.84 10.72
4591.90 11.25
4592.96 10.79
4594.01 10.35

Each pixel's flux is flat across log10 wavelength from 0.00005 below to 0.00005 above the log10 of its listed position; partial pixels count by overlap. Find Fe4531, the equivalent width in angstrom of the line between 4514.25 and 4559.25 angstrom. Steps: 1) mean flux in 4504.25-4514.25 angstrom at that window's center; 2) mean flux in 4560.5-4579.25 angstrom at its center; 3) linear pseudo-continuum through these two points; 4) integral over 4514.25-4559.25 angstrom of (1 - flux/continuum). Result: 2.1 angstrom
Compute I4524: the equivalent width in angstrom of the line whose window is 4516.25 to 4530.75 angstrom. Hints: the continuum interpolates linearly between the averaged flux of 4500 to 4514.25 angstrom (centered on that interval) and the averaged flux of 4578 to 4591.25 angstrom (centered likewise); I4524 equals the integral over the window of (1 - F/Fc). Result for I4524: 0.9 angstrom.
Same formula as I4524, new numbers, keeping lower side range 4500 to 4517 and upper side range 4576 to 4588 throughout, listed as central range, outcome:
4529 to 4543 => 0.69 angstrom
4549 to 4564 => -0.24 angstrom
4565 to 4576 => -0.59 angstrom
